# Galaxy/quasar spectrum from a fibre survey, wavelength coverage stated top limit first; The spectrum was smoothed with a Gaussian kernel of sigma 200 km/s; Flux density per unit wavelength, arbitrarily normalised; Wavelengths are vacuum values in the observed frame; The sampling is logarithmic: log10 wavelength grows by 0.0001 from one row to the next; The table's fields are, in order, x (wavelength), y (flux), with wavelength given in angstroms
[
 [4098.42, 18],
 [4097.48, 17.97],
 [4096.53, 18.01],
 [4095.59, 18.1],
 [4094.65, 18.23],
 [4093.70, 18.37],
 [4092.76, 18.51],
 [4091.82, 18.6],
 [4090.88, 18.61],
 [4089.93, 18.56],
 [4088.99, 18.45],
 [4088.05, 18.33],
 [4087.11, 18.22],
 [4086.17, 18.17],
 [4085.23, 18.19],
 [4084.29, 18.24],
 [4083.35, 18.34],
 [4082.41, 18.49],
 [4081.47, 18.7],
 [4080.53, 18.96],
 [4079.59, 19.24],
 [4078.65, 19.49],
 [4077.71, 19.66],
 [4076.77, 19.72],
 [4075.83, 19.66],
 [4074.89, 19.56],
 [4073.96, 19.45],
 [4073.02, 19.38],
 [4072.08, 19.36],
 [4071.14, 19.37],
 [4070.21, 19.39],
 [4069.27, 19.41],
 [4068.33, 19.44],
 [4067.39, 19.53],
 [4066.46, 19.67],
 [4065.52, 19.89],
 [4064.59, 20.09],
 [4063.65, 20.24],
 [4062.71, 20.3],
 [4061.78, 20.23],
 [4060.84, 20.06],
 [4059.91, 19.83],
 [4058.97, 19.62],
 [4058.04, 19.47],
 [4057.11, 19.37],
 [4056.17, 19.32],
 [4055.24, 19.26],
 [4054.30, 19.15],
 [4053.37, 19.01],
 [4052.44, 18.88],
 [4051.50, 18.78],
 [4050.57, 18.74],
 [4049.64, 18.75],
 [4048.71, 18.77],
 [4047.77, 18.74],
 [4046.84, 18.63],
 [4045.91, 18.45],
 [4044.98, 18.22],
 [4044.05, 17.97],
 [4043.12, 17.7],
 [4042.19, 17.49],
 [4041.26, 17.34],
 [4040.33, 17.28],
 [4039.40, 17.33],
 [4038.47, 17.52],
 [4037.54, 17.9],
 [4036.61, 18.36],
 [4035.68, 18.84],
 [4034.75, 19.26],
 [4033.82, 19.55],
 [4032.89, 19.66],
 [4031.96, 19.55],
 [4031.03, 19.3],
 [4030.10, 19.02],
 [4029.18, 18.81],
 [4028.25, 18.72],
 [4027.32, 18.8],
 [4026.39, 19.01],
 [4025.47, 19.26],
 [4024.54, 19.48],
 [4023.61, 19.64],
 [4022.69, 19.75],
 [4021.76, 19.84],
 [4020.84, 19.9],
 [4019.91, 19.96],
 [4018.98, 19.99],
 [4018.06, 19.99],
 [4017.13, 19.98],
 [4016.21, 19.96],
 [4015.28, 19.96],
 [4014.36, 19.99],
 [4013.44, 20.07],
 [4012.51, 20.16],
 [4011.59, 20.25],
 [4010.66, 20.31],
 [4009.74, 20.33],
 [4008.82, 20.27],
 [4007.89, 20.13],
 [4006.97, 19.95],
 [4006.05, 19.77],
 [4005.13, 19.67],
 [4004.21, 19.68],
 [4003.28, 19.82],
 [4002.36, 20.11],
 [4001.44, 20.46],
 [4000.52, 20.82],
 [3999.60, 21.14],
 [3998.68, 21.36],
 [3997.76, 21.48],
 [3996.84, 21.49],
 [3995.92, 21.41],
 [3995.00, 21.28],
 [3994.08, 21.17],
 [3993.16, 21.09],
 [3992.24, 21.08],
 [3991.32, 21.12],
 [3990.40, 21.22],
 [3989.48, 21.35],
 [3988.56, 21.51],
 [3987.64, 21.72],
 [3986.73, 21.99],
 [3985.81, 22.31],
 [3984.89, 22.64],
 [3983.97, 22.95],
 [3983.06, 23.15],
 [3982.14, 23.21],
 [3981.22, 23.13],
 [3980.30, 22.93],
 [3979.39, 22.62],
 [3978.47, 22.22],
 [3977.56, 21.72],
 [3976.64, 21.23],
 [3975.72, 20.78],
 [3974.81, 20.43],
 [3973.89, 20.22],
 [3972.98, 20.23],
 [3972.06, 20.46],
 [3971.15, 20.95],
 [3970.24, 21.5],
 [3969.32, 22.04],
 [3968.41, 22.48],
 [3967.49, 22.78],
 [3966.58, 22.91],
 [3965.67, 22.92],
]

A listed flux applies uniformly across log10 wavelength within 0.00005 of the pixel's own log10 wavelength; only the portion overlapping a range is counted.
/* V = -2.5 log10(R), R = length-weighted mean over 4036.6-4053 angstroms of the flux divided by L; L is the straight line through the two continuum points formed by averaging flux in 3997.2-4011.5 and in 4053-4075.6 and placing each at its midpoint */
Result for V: 0.10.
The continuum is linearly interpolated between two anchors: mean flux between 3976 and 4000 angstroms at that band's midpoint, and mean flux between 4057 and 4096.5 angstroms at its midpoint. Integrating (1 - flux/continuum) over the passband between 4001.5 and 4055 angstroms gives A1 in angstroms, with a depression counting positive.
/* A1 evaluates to 3.71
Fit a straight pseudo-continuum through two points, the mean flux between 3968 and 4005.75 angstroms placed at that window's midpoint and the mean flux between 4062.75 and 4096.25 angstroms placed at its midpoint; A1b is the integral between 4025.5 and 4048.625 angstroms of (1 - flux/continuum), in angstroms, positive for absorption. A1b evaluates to 1.9 angstroms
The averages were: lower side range 21.4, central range 18.5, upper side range 19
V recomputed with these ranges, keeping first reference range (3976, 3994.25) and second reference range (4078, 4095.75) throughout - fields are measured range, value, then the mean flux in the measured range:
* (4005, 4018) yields 0.05 mag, 20.1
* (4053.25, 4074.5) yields -0.02 mag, 19.6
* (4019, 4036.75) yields 0.07 mag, 19.3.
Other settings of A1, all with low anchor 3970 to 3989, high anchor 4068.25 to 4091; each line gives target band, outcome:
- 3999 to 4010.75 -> 0.5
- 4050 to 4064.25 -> 0.1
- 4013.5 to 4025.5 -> 0.5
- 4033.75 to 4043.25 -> 1.0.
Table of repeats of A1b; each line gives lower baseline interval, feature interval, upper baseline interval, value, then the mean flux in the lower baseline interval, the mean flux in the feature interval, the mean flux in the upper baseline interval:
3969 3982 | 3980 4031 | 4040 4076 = 0.1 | 21.5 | 20.6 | 19.1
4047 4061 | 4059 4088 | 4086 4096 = -0.9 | 19.2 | 19.3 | 18.4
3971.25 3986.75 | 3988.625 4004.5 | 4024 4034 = 0.0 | 21.9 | 21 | 19.2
